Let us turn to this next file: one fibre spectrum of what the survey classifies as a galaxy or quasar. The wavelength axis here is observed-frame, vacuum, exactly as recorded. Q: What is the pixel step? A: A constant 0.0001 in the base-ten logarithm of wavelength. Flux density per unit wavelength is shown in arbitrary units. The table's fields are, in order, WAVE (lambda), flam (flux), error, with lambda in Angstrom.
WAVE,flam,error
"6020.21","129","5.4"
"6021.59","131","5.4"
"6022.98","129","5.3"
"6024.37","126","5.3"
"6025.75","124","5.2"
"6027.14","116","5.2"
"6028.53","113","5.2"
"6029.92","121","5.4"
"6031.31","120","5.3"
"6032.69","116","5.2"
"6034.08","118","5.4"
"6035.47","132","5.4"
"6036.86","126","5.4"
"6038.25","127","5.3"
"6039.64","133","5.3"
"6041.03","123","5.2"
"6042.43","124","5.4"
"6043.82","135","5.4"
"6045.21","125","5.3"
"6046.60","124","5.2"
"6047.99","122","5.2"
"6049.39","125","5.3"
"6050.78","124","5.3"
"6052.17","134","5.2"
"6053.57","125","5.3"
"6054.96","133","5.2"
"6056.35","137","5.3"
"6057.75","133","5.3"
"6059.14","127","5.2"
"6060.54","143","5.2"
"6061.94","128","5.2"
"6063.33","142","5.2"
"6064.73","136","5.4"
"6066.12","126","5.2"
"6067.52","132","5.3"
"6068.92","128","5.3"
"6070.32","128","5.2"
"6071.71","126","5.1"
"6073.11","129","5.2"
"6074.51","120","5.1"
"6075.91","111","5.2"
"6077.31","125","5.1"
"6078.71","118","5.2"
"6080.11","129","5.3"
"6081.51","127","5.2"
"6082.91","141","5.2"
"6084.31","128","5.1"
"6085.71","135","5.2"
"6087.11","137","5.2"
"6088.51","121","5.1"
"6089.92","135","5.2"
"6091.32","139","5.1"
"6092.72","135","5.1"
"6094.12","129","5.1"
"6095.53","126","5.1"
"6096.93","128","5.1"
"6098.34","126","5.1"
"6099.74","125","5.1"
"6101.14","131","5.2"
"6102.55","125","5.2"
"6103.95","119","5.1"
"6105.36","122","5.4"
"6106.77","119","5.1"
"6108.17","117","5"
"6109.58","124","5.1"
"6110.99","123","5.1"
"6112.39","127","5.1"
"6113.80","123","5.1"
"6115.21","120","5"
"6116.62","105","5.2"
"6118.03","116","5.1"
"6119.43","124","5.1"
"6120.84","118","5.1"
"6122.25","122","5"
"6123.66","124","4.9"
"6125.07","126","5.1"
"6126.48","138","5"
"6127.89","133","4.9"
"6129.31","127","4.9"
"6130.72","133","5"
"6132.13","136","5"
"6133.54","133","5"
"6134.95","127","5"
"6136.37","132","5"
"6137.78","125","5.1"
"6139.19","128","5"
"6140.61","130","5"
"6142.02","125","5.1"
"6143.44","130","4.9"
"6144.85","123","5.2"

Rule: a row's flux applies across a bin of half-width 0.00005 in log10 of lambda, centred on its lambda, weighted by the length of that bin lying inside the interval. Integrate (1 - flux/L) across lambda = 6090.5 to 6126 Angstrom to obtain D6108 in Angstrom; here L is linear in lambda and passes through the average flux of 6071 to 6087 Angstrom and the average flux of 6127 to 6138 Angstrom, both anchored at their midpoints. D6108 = 1.4 Angstrom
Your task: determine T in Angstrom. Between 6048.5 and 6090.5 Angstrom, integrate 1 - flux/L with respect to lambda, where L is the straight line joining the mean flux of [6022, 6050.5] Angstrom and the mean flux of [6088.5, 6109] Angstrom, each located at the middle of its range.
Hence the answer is -1.3 Angstrom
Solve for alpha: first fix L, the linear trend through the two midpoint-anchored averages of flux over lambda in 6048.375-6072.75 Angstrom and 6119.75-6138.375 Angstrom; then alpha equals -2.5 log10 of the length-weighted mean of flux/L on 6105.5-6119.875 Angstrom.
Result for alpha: 0.081 mag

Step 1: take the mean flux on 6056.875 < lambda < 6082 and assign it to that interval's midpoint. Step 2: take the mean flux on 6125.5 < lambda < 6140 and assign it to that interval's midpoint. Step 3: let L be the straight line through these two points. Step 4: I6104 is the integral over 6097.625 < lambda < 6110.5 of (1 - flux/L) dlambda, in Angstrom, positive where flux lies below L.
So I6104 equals 0.7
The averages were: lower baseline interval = 128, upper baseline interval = 131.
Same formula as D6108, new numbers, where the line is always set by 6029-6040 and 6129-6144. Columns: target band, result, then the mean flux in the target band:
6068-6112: 0.1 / 127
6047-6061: -0.6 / 130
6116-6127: 0.6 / 122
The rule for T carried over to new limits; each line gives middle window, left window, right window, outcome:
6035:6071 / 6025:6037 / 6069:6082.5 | -2.2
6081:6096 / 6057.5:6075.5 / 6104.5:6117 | -0.8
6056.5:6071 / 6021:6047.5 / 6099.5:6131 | -1.0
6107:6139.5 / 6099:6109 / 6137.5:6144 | 0.0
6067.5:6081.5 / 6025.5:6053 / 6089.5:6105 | 0.3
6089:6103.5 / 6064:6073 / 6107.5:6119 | -0.7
